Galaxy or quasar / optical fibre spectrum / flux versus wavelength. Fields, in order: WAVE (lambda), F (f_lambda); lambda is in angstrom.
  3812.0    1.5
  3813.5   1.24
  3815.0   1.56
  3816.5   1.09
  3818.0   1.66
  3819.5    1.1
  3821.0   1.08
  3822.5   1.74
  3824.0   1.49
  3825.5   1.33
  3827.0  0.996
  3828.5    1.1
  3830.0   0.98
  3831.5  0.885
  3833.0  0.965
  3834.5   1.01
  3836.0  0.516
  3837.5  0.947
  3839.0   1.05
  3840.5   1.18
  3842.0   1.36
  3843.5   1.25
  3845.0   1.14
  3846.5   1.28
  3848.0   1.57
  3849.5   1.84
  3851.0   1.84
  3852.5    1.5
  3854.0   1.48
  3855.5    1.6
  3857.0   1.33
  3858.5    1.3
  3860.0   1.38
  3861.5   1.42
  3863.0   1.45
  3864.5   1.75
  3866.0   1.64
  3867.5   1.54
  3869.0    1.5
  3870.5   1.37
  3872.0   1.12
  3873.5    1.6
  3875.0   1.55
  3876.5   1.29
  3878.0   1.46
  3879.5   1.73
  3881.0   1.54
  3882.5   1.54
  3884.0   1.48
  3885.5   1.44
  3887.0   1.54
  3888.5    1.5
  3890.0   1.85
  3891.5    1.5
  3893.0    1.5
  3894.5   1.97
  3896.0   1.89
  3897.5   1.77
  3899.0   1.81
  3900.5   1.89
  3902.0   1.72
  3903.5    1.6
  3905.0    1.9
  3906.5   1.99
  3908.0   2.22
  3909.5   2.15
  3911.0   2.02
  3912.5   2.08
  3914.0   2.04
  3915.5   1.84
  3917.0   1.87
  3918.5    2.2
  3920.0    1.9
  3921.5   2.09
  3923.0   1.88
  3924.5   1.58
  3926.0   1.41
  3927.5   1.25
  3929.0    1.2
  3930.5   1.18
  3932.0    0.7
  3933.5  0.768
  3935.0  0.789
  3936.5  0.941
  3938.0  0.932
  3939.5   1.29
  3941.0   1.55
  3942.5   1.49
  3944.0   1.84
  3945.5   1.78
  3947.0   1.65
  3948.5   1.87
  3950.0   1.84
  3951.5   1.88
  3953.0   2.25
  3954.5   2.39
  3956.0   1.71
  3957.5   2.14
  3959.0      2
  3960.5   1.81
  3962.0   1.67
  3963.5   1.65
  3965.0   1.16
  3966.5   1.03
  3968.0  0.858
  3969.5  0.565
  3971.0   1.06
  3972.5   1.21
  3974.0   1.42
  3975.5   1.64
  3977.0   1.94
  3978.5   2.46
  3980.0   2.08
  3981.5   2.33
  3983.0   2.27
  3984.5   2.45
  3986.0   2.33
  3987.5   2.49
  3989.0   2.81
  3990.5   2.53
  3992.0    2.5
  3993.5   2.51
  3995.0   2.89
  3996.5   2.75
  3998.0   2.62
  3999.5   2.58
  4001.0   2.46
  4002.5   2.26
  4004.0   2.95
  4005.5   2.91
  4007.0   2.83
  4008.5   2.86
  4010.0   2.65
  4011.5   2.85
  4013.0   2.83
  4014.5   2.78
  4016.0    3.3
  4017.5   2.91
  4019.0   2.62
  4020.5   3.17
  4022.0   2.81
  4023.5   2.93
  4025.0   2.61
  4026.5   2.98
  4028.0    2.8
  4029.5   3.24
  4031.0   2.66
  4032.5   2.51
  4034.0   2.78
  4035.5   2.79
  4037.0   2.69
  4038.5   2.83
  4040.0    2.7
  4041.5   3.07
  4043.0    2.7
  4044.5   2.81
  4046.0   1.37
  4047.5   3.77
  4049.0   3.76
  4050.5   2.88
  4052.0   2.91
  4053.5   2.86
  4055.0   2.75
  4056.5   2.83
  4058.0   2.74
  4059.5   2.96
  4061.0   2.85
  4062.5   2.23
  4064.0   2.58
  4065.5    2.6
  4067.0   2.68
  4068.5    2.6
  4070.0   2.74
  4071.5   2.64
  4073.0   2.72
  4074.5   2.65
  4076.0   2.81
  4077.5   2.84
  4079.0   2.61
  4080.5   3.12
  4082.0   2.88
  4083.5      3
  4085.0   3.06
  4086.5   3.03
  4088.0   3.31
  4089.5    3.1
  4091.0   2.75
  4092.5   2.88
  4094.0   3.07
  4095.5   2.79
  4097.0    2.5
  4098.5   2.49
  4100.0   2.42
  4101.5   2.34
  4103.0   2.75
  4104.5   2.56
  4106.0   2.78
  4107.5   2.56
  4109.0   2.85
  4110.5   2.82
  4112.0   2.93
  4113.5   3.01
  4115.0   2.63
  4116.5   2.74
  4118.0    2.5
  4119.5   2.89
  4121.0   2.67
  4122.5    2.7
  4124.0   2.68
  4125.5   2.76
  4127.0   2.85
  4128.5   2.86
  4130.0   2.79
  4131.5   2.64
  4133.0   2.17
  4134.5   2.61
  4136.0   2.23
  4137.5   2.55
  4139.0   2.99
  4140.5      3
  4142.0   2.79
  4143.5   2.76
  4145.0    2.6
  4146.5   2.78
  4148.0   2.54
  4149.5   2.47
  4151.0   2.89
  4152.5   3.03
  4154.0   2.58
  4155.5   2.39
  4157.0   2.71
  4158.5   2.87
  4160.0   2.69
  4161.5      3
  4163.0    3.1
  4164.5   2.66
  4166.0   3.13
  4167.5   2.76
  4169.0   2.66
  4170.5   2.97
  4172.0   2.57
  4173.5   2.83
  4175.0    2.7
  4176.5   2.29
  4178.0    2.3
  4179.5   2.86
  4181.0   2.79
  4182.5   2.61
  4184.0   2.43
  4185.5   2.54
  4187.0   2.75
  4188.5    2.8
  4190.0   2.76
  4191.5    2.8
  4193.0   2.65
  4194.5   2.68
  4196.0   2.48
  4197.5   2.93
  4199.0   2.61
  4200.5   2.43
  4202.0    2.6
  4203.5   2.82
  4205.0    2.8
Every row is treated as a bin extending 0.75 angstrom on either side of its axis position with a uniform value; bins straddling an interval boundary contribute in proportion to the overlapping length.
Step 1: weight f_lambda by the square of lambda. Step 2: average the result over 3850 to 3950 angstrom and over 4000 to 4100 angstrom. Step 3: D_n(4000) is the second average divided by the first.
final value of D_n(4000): 1.91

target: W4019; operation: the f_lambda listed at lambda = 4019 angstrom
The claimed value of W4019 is 2.62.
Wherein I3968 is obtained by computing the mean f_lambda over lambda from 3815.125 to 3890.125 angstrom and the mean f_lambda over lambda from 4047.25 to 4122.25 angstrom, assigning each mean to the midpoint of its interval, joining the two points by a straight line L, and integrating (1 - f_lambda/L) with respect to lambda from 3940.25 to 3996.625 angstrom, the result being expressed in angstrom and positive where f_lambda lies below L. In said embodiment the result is 4.9 angstrom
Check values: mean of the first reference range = 1.36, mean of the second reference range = 2.8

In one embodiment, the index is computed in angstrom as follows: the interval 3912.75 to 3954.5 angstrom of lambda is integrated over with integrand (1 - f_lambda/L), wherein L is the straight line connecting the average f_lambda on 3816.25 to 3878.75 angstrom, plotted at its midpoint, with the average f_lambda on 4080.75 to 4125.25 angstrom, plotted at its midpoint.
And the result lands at 5.5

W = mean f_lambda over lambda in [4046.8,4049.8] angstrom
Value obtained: 3.75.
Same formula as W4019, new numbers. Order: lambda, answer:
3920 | 1.9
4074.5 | 2.65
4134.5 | 2.61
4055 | 2.75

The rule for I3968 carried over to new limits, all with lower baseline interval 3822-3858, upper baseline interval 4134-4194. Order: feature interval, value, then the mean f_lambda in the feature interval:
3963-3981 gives 4.13 angstrom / 1.43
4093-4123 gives -2.94 angstrom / 2.7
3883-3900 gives -1.89 angstrom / 1.66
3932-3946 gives 3.98 angstrom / 1.23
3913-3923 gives -2.31 angstrom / 1.98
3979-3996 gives -4.88 angstrom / 2.48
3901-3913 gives -3.01 angstrom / 1.96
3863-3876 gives -1.00 angstrom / 1.5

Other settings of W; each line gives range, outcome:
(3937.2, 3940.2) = 1.11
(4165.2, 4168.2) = 2.94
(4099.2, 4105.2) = 2.52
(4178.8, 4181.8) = 2.82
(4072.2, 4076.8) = 2.73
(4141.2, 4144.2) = 2.78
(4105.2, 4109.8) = 2.73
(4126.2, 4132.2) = 2.79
